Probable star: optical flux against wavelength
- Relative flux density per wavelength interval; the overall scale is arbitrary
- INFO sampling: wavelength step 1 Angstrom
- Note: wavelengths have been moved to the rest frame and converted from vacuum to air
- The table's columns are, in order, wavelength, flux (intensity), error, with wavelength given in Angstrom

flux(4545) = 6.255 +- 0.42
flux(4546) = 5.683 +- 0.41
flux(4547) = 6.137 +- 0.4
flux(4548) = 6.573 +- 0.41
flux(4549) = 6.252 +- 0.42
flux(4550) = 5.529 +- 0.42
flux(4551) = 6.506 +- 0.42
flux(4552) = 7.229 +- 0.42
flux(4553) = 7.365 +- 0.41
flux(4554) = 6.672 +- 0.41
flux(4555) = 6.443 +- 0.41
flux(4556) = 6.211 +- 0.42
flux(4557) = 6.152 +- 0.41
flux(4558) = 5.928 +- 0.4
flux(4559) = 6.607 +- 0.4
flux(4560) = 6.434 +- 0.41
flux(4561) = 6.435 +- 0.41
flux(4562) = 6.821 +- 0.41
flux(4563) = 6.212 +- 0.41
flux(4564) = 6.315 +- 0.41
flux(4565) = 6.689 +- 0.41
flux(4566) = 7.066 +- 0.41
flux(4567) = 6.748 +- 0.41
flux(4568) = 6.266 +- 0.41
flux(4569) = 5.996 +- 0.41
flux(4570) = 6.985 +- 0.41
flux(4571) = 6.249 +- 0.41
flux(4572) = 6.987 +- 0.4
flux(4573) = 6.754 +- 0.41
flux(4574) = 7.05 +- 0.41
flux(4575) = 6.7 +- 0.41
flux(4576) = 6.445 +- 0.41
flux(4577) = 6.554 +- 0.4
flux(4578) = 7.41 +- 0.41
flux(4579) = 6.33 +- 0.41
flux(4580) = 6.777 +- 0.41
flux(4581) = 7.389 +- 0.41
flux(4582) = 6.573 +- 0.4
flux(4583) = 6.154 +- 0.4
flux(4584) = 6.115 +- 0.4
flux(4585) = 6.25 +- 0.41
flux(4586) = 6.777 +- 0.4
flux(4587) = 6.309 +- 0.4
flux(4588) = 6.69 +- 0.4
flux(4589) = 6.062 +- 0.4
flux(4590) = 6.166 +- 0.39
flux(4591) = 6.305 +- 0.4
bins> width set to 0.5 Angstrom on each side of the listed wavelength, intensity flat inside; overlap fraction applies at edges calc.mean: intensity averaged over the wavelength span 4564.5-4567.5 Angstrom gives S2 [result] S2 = 6.83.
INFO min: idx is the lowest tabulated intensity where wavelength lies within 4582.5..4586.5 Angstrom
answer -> 6.115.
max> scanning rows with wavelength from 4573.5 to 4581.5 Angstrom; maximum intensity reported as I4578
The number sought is 7.41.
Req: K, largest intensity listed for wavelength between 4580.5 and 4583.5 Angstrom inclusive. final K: 7.389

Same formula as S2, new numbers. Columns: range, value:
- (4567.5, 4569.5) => 6.13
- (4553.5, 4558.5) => 6.28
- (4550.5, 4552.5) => 6.87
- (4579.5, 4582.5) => 6.91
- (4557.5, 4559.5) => 6.27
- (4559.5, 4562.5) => 6.56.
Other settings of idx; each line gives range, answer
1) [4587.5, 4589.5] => 6.062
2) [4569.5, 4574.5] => 6.249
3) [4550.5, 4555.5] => 6.443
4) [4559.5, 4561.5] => 6.434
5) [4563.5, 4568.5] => 6.266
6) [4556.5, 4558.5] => 5.928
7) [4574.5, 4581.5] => 6.33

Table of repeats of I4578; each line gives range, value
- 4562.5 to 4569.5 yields 7.066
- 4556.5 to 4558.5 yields 6.152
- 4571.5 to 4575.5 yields 7.05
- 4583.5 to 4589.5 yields 6.777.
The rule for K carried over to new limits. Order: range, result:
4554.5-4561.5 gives 6.607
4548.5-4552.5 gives 7.229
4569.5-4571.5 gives 6.985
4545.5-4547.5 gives 6.137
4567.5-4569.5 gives 6.266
